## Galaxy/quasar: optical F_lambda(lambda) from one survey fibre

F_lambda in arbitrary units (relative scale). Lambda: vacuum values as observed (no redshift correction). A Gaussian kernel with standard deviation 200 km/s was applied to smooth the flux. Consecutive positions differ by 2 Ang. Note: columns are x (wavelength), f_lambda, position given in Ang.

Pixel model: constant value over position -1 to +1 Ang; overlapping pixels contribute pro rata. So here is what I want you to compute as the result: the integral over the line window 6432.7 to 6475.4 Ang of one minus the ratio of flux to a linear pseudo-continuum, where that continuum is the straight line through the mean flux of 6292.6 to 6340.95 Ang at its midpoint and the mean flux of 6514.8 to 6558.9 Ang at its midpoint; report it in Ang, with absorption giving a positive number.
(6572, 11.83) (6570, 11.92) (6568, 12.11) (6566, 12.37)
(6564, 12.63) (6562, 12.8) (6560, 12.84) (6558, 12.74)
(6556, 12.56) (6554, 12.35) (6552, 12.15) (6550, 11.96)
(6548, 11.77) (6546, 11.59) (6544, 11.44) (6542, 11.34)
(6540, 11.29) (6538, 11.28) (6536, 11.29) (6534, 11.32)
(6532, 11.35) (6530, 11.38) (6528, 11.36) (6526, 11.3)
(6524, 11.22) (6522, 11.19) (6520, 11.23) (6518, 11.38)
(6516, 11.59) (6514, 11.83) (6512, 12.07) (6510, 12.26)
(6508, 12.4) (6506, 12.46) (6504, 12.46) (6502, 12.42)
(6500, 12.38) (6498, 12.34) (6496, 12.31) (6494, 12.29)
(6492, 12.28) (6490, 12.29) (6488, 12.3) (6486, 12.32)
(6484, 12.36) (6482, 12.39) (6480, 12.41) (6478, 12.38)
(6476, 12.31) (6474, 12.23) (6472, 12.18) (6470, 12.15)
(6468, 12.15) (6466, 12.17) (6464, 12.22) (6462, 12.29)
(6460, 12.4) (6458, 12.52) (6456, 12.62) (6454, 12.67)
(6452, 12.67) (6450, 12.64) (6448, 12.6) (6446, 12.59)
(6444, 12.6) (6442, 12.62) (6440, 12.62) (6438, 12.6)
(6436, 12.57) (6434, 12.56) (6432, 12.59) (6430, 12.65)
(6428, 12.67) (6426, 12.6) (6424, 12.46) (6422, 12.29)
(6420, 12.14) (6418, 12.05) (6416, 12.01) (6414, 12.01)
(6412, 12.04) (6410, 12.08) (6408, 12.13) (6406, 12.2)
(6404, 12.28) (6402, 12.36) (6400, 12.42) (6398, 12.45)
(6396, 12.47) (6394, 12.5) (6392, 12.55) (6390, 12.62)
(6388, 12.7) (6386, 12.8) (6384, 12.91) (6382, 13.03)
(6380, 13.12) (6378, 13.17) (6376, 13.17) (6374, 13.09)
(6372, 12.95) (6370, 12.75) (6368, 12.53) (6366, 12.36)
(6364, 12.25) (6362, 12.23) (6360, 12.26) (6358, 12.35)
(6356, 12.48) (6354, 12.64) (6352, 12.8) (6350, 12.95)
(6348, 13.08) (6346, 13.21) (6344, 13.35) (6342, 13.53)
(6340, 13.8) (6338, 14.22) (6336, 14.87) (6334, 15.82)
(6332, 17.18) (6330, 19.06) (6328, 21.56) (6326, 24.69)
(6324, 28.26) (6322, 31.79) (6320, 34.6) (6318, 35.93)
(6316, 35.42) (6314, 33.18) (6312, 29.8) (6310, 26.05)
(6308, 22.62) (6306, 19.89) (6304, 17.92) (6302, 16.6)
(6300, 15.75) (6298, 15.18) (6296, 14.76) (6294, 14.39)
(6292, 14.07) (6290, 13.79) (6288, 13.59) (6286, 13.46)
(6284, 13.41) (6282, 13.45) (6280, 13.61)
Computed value 8.5 Ang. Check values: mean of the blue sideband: 22.2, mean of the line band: 12.5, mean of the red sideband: 11.6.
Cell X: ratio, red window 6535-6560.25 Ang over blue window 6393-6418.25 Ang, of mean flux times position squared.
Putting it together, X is 1.01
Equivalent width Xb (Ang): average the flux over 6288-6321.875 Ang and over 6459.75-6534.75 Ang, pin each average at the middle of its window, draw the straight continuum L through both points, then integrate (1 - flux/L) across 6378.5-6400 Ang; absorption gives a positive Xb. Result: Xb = 6.2 Ang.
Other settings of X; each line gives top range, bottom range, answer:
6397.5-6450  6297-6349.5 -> 0.60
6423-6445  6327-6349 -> 0.84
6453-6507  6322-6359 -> 0.79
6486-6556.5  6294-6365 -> 0.66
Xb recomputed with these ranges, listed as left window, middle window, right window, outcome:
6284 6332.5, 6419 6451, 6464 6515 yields 5.52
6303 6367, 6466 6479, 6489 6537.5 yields 1.29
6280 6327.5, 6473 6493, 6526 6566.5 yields 2.86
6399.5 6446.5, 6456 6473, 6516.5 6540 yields -0.46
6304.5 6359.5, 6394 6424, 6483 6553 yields 8.27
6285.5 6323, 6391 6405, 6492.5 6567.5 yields 4.28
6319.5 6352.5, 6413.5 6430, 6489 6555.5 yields 3.26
